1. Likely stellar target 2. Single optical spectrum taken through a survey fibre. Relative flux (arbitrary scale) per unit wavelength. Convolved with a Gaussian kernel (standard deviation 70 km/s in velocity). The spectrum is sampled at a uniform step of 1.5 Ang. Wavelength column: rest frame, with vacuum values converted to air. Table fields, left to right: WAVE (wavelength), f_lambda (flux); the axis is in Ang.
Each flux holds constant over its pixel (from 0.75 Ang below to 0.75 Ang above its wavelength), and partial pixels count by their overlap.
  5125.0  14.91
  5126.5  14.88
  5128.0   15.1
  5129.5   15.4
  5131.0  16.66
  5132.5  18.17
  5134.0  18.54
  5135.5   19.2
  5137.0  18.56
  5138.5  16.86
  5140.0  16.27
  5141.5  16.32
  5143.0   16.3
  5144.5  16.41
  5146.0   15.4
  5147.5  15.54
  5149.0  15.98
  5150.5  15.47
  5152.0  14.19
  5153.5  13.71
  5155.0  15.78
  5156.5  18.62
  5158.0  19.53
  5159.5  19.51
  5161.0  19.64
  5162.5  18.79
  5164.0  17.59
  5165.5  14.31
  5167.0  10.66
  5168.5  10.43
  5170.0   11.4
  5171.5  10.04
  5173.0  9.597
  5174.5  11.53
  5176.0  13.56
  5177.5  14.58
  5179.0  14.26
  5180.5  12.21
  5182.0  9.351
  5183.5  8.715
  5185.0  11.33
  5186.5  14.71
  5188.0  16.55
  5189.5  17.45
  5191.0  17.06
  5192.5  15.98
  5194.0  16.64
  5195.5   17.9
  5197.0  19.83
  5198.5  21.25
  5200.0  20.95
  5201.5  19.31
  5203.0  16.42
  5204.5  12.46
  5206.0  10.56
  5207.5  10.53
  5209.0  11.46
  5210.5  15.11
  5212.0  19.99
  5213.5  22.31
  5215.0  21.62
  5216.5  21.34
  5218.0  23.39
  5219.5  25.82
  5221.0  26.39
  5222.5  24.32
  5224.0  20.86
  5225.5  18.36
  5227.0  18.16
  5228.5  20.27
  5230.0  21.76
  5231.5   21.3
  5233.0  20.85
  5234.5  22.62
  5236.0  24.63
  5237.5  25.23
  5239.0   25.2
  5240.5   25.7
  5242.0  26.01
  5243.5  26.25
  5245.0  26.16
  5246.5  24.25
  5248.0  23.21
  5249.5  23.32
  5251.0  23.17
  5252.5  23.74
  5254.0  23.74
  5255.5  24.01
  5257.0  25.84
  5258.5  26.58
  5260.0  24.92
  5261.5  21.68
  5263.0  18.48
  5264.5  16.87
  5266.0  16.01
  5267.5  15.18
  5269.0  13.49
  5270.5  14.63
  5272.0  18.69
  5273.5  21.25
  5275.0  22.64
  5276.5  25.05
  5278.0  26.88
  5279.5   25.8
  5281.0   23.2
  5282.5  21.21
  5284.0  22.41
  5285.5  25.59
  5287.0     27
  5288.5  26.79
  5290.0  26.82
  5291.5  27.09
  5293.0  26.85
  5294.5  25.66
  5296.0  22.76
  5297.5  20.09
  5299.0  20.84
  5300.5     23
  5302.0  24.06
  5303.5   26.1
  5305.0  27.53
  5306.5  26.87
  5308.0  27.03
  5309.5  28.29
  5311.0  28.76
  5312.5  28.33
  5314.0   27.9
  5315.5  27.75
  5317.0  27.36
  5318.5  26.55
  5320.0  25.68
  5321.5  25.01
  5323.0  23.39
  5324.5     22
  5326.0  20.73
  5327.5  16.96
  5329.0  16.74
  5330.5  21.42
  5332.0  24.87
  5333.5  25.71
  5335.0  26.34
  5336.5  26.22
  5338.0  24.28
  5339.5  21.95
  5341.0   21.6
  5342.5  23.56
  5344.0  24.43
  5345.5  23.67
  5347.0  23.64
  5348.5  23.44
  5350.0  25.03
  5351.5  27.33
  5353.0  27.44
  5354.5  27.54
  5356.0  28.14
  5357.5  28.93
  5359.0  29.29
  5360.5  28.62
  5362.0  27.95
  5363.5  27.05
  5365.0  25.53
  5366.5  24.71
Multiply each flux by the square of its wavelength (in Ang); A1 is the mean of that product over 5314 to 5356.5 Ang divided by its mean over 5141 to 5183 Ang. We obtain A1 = 1.8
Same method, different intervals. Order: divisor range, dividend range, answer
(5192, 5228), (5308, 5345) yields 1.36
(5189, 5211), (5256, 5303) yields 1.43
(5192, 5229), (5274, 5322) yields 1.40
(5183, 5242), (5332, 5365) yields 1.41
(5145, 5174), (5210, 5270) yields 1.52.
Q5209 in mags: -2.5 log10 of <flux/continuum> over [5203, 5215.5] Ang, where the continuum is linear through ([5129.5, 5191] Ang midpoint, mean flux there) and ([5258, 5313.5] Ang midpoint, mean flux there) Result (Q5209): 0.19 mag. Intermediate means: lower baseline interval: 15.1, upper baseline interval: 23.4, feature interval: 15.4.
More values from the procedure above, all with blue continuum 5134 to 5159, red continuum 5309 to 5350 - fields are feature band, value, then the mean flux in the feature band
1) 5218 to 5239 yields -0.12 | 22.5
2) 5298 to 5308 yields -0.07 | 24.8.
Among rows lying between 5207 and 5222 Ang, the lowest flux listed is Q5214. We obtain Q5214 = 10.53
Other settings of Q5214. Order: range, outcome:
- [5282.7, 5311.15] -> 20.09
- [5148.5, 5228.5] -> 8.715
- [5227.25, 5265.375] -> 16.87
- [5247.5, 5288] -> 13.49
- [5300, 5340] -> 16.74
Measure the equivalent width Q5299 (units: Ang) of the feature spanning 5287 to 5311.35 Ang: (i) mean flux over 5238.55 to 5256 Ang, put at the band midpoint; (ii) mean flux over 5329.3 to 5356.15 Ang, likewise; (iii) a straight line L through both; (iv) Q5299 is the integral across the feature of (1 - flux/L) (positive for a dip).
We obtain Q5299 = -0.9 Ang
